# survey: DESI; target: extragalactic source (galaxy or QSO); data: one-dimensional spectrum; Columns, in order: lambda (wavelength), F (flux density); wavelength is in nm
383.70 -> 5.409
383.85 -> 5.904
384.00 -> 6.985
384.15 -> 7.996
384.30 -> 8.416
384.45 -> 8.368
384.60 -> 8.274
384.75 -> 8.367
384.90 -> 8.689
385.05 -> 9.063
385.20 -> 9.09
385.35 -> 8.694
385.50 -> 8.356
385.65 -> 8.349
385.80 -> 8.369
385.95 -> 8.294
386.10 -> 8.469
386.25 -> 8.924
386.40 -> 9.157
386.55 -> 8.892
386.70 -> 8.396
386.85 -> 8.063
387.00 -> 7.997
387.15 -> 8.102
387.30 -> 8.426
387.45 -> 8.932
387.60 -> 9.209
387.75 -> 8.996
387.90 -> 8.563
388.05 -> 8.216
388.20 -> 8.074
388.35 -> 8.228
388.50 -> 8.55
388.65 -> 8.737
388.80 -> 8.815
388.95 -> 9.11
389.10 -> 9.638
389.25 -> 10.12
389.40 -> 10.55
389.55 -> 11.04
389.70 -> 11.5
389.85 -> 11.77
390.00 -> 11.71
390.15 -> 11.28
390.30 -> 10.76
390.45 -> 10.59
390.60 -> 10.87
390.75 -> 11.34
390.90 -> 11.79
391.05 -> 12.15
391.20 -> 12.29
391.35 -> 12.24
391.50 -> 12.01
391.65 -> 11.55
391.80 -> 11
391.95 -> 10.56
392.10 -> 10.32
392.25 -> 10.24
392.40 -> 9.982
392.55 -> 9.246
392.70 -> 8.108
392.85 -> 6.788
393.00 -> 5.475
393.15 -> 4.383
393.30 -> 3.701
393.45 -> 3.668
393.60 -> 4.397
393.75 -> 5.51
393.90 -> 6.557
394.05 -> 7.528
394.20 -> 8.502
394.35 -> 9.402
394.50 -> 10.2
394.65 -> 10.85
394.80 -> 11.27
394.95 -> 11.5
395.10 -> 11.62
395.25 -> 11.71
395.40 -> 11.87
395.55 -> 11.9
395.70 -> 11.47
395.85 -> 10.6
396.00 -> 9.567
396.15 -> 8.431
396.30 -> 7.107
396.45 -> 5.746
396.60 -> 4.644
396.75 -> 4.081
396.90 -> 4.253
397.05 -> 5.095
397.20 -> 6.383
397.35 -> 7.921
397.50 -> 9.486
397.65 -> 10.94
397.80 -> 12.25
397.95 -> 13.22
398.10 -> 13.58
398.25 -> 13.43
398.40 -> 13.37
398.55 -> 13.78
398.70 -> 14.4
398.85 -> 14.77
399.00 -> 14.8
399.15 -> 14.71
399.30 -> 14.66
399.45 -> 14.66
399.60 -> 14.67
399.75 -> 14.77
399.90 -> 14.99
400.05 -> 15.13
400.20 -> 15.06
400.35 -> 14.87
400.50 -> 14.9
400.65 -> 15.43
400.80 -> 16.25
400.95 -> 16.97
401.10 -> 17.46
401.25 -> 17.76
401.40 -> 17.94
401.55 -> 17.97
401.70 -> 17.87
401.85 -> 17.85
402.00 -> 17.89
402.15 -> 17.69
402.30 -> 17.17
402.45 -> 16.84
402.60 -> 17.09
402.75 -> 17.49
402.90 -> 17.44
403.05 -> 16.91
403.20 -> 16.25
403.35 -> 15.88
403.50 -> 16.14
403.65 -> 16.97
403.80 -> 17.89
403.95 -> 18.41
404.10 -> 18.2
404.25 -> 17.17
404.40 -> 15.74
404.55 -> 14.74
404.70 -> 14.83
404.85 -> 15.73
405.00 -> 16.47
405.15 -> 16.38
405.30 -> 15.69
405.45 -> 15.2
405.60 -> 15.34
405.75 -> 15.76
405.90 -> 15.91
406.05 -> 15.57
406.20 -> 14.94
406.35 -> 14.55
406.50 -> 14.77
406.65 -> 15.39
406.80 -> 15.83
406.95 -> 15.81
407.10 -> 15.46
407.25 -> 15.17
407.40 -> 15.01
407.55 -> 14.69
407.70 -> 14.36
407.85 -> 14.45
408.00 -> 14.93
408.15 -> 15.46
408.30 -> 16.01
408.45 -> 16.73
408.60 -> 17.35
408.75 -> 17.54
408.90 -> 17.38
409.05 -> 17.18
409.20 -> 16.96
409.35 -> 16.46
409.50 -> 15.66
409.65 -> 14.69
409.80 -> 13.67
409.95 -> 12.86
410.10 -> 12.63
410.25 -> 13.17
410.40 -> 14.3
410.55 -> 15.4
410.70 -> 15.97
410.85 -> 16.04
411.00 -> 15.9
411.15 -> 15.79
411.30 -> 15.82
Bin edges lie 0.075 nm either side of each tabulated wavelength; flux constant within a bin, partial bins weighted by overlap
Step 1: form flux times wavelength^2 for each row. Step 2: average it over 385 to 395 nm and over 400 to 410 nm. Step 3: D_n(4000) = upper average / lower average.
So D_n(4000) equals 1.90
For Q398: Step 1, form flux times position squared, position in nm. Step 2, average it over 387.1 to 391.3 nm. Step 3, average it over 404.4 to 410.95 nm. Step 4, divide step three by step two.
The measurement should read 1.69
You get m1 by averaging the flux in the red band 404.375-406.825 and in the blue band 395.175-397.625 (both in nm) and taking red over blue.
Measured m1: 1.88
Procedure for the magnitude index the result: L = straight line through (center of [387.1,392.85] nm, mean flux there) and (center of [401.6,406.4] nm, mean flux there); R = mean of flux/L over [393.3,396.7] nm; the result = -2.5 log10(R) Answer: 0.390 mag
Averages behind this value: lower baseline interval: 10.1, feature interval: 8.67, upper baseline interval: 16.5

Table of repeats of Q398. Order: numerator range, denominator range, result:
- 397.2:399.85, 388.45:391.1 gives 1.29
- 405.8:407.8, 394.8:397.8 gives 1.82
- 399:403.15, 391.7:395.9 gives 1.91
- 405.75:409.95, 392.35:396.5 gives 1.96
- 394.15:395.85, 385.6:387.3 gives 1.35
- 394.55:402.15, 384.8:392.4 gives 1.37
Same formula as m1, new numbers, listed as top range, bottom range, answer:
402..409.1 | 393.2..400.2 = 1.56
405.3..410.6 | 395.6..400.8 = 1.32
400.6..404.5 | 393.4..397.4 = 2.08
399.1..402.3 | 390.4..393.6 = 1.74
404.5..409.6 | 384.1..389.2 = 1.83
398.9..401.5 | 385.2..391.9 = 1.60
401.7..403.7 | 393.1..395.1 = 2.22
